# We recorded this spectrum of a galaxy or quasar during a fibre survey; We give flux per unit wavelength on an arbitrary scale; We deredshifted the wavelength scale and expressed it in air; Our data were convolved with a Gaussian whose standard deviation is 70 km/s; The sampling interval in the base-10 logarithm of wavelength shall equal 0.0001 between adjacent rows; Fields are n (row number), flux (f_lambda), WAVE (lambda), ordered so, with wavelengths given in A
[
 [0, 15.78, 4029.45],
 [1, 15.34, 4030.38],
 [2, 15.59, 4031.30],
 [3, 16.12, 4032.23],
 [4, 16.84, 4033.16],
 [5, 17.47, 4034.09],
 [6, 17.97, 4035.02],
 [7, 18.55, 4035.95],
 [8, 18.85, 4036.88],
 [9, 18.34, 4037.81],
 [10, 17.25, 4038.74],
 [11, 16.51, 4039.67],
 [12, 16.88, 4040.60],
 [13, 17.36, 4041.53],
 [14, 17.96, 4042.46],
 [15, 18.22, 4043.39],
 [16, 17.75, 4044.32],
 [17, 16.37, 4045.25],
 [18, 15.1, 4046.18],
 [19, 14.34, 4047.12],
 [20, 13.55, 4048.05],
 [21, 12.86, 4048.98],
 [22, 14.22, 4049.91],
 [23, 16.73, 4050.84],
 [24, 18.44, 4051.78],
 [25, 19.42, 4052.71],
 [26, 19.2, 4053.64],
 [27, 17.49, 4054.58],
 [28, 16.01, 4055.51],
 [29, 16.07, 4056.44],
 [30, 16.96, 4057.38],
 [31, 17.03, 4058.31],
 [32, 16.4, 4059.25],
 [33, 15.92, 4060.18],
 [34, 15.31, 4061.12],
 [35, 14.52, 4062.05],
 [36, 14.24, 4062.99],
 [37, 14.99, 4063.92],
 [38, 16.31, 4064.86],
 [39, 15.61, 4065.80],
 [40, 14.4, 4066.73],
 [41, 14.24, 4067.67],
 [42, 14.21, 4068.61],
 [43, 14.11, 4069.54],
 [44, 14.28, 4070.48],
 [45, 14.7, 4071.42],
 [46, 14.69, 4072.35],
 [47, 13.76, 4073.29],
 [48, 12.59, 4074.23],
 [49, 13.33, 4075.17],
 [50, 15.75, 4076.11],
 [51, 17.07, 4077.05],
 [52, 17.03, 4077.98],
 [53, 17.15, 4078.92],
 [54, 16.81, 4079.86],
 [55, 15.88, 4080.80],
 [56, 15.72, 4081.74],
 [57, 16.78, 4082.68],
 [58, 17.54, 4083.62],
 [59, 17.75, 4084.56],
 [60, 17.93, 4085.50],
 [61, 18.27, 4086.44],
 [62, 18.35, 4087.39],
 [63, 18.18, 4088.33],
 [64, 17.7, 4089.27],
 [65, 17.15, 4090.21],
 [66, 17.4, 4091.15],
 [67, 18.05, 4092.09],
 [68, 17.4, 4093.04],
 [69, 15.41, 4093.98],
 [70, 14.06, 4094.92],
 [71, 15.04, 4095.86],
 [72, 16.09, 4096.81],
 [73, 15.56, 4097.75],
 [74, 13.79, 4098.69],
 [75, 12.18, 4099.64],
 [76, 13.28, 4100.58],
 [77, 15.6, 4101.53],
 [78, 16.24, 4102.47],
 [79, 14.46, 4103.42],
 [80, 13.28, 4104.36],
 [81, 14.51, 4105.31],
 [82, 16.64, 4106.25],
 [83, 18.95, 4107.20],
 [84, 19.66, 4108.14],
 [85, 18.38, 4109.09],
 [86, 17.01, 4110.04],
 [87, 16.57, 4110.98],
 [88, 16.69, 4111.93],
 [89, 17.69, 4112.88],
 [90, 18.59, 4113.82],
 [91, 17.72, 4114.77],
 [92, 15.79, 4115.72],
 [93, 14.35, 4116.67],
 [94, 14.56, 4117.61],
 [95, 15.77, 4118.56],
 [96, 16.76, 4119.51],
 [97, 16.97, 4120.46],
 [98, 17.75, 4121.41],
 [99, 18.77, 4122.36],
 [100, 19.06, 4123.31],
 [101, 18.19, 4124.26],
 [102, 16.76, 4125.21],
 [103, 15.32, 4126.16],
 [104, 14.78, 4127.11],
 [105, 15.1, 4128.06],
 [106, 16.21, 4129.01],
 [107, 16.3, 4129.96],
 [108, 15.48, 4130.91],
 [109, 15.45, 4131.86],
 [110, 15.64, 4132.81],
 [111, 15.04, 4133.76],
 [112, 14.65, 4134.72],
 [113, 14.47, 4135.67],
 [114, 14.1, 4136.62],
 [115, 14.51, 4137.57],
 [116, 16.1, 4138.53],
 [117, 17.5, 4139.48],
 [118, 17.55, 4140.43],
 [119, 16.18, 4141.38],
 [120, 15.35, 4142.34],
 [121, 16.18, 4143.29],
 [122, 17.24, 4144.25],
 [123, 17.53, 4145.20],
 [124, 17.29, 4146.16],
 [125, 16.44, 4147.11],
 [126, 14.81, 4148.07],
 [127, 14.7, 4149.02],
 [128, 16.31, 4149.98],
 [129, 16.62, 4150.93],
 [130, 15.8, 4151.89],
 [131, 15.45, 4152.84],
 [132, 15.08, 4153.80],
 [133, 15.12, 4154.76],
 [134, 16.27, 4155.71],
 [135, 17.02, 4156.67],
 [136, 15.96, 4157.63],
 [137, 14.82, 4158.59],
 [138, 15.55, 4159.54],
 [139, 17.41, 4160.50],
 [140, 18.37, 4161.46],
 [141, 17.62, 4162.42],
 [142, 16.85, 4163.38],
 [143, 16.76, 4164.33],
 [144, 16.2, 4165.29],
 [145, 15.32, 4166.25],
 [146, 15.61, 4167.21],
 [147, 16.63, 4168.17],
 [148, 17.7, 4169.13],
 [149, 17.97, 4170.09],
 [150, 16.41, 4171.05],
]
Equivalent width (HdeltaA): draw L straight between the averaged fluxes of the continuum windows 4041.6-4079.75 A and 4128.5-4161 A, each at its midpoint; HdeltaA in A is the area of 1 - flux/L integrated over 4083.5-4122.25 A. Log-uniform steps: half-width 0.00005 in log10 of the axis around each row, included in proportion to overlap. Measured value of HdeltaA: -1.63 A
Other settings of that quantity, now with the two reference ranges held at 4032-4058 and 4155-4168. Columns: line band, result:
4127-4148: 0.8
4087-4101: 0.6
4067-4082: 1.5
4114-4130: 0.1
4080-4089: -0.3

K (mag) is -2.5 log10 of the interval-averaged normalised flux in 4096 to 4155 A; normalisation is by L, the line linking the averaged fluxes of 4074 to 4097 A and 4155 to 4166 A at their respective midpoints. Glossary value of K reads 0.04 mag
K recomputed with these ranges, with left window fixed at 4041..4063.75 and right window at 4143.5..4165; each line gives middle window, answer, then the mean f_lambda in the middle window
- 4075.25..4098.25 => -0.031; 16.8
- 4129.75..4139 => 0.081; 15.1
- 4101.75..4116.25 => -0.031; 16.8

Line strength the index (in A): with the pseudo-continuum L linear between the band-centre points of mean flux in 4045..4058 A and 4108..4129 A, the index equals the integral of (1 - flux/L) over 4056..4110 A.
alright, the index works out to 2.1 A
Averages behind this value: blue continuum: 16.2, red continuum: 16.9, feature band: 15.9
